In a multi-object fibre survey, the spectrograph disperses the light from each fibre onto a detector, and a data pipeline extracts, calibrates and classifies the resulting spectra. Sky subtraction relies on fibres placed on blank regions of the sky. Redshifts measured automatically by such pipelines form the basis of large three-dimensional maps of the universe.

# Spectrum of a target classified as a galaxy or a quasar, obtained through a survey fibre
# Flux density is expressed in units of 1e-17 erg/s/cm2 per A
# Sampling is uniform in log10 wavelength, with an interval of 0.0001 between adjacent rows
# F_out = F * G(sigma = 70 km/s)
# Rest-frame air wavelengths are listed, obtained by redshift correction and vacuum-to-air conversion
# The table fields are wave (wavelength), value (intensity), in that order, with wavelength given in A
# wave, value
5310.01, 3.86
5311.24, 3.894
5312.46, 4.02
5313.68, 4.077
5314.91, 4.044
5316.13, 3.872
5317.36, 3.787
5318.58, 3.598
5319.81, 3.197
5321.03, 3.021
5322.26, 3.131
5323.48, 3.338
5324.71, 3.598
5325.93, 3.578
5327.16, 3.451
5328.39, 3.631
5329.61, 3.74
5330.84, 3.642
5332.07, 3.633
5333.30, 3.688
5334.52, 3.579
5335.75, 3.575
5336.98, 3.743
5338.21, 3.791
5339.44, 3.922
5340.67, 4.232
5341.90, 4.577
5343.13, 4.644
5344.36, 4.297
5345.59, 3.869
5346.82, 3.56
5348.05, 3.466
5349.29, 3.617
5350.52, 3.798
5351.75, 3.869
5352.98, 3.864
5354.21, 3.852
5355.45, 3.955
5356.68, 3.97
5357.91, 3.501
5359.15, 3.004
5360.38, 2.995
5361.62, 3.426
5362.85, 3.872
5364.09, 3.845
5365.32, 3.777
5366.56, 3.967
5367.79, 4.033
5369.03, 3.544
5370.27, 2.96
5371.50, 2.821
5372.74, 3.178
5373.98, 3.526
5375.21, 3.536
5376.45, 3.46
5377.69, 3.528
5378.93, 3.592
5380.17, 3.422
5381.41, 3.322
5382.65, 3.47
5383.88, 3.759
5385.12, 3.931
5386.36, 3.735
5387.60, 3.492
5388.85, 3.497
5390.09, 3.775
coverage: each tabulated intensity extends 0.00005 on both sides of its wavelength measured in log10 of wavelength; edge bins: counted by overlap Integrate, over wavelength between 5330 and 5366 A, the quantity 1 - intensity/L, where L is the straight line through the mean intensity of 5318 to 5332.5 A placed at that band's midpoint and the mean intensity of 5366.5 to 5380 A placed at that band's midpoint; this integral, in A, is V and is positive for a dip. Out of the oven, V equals -3.4 A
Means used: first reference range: 3.46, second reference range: 3.45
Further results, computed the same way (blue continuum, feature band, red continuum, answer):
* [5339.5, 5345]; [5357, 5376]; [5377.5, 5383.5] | 1.7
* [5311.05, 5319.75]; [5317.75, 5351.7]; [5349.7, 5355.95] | 1.3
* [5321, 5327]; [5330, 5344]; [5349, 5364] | -1.7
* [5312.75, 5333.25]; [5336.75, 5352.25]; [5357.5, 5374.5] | -1.9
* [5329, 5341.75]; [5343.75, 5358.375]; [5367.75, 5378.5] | -0.8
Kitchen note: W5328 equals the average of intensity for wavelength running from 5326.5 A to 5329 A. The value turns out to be 3.54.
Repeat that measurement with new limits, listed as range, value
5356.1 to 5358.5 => 3.74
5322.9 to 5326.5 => 3.51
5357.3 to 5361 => 3.16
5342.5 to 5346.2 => 4.27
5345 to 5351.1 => 3.66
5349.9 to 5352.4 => 3.84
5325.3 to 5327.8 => 3.52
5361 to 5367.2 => 3.78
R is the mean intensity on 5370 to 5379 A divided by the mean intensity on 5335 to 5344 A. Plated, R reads 0.82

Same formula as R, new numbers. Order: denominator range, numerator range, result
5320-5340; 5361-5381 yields 0.99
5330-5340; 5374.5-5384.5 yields 0.95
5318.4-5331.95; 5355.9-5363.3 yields 1.00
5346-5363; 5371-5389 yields 0.96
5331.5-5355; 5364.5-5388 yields 0.91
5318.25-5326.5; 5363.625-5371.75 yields 1.08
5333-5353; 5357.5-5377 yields 0.89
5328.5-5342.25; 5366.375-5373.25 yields 0.89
